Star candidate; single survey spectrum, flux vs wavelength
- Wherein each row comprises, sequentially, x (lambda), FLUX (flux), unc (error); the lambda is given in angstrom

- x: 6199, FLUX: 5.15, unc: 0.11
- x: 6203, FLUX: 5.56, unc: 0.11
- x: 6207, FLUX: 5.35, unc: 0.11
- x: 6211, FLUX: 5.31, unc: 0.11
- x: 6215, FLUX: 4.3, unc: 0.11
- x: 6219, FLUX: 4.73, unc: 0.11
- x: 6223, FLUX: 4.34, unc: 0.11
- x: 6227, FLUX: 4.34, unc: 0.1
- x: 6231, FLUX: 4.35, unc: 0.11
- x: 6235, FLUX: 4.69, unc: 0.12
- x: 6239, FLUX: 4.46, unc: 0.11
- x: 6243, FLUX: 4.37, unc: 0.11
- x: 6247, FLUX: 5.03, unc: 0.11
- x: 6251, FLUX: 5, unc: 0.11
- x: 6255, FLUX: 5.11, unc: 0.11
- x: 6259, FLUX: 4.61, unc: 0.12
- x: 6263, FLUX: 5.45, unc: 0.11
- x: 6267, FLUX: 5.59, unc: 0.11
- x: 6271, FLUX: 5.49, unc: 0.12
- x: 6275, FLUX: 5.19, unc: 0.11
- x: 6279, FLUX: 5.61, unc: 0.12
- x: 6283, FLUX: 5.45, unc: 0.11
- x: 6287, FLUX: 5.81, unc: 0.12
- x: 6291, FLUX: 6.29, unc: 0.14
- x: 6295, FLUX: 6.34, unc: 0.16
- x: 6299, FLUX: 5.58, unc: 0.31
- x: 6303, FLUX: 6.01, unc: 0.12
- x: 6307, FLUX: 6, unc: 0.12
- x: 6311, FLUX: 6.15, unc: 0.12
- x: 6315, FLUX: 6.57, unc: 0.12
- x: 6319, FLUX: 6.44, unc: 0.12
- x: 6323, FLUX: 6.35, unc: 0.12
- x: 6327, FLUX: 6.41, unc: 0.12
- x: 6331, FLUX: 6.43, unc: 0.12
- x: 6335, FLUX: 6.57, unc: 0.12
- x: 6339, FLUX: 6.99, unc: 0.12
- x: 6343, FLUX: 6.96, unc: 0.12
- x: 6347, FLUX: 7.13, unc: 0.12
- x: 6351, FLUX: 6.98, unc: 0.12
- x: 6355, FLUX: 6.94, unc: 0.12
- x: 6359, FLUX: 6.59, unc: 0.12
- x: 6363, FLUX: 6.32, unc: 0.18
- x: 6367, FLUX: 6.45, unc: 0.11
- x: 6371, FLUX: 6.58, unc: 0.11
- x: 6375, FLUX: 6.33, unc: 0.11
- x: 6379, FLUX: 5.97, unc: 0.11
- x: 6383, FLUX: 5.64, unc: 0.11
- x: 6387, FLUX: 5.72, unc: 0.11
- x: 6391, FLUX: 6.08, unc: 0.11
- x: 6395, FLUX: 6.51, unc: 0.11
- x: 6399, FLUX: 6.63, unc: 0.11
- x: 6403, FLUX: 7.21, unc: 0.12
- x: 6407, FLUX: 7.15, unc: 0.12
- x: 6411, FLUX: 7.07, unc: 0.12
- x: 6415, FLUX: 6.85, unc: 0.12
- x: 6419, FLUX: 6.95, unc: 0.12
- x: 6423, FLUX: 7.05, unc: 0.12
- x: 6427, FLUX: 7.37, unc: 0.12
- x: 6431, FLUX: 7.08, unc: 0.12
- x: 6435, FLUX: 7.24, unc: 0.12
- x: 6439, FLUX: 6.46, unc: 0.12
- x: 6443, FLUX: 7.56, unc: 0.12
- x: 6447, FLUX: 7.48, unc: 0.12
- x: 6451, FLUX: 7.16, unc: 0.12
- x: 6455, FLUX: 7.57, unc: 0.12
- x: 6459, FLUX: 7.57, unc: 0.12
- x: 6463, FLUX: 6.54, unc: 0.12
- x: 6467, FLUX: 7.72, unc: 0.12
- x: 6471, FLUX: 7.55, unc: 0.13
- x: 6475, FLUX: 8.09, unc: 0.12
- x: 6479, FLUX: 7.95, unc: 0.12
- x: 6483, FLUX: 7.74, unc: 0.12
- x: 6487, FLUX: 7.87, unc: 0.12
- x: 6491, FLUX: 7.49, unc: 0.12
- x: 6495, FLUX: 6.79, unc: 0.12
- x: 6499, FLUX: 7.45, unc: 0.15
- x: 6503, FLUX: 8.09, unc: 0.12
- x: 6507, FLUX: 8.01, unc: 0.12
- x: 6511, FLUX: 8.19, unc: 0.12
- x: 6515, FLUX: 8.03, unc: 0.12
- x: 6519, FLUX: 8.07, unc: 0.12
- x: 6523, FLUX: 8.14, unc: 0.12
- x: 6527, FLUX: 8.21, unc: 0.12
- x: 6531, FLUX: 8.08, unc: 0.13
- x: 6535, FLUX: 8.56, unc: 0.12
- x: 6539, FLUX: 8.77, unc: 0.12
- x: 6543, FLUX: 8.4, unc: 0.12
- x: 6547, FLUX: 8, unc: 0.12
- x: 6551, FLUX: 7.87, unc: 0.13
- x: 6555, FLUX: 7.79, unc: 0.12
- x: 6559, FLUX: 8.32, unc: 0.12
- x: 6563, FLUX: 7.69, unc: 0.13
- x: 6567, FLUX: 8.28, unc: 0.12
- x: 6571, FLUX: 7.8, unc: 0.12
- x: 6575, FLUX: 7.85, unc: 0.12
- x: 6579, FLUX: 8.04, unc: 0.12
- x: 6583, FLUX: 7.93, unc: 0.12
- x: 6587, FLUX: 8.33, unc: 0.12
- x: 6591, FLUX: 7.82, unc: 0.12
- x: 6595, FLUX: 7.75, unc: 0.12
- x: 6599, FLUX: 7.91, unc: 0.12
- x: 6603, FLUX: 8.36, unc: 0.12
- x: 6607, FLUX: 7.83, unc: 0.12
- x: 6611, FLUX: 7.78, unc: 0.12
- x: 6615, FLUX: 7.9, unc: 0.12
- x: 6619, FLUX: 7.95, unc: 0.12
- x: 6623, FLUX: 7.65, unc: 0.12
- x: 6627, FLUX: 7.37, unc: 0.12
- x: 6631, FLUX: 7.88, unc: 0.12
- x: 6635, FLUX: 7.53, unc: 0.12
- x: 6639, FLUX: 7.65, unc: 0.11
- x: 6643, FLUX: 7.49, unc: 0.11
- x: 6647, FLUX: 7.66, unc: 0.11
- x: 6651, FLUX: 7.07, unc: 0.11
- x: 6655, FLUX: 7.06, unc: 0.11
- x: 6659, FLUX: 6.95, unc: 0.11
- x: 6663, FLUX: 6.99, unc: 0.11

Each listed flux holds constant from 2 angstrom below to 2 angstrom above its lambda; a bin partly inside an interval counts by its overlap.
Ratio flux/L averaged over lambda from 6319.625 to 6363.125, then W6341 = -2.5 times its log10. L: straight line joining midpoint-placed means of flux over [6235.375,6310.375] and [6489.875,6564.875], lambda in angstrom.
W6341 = -0.102 mag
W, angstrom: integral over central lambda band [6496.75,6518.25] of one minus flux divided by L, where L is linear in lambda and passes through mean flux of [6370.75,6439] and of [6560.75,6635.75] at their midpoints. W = -1.9 angstrom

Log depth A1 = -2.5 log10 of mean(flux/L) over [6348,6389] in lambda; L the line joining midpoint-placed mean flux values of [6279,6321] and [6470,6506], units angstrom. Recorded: 0.043 mag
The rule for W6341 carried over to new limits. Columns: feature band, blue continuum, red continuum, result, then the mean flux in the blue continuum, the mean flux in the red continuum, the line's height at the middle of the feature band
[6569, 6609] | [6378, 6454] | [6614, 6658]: -0.081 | 6.82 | 7.54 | 7.39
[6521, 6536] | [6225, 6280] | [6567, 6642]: -0.140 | 4.94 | 7.86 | 7.23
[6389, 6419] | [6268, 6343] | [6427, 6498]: 0.020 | 6.11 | 7.4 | 6.92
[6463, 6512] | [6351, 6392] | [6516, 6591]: -0.034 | 6.3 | 8.11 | 7.45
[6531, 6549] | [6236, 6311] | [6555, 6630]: -0.122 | 5.42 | 7.92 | 7.51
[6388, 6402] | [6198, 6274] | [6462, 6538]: 0.044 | 4.91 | 7.85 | 6.68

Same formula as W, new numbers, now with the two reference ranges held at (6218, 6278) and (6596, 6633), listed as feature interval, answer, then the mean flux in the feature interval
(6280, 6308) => -3.6 angstrom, 5.91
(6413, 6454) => -4.9 angstrom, 7.13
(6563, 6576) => -0.8 angstrom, 7.94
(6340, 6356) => -3.7 angstrom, 7.01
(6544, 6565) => -1.7 angstrom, 7.96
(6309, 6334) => -4.3 angstrom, 6.4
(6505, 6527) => -3.3 angstrom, 8.1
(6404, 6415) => -1.6 angstrom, 7.07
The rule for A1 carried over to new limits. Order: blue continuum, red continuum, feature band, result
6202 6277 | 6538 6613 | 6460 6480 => -0.08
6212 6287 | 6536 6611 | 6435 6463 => -0.06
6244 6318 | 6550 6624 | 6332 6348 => -0.13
